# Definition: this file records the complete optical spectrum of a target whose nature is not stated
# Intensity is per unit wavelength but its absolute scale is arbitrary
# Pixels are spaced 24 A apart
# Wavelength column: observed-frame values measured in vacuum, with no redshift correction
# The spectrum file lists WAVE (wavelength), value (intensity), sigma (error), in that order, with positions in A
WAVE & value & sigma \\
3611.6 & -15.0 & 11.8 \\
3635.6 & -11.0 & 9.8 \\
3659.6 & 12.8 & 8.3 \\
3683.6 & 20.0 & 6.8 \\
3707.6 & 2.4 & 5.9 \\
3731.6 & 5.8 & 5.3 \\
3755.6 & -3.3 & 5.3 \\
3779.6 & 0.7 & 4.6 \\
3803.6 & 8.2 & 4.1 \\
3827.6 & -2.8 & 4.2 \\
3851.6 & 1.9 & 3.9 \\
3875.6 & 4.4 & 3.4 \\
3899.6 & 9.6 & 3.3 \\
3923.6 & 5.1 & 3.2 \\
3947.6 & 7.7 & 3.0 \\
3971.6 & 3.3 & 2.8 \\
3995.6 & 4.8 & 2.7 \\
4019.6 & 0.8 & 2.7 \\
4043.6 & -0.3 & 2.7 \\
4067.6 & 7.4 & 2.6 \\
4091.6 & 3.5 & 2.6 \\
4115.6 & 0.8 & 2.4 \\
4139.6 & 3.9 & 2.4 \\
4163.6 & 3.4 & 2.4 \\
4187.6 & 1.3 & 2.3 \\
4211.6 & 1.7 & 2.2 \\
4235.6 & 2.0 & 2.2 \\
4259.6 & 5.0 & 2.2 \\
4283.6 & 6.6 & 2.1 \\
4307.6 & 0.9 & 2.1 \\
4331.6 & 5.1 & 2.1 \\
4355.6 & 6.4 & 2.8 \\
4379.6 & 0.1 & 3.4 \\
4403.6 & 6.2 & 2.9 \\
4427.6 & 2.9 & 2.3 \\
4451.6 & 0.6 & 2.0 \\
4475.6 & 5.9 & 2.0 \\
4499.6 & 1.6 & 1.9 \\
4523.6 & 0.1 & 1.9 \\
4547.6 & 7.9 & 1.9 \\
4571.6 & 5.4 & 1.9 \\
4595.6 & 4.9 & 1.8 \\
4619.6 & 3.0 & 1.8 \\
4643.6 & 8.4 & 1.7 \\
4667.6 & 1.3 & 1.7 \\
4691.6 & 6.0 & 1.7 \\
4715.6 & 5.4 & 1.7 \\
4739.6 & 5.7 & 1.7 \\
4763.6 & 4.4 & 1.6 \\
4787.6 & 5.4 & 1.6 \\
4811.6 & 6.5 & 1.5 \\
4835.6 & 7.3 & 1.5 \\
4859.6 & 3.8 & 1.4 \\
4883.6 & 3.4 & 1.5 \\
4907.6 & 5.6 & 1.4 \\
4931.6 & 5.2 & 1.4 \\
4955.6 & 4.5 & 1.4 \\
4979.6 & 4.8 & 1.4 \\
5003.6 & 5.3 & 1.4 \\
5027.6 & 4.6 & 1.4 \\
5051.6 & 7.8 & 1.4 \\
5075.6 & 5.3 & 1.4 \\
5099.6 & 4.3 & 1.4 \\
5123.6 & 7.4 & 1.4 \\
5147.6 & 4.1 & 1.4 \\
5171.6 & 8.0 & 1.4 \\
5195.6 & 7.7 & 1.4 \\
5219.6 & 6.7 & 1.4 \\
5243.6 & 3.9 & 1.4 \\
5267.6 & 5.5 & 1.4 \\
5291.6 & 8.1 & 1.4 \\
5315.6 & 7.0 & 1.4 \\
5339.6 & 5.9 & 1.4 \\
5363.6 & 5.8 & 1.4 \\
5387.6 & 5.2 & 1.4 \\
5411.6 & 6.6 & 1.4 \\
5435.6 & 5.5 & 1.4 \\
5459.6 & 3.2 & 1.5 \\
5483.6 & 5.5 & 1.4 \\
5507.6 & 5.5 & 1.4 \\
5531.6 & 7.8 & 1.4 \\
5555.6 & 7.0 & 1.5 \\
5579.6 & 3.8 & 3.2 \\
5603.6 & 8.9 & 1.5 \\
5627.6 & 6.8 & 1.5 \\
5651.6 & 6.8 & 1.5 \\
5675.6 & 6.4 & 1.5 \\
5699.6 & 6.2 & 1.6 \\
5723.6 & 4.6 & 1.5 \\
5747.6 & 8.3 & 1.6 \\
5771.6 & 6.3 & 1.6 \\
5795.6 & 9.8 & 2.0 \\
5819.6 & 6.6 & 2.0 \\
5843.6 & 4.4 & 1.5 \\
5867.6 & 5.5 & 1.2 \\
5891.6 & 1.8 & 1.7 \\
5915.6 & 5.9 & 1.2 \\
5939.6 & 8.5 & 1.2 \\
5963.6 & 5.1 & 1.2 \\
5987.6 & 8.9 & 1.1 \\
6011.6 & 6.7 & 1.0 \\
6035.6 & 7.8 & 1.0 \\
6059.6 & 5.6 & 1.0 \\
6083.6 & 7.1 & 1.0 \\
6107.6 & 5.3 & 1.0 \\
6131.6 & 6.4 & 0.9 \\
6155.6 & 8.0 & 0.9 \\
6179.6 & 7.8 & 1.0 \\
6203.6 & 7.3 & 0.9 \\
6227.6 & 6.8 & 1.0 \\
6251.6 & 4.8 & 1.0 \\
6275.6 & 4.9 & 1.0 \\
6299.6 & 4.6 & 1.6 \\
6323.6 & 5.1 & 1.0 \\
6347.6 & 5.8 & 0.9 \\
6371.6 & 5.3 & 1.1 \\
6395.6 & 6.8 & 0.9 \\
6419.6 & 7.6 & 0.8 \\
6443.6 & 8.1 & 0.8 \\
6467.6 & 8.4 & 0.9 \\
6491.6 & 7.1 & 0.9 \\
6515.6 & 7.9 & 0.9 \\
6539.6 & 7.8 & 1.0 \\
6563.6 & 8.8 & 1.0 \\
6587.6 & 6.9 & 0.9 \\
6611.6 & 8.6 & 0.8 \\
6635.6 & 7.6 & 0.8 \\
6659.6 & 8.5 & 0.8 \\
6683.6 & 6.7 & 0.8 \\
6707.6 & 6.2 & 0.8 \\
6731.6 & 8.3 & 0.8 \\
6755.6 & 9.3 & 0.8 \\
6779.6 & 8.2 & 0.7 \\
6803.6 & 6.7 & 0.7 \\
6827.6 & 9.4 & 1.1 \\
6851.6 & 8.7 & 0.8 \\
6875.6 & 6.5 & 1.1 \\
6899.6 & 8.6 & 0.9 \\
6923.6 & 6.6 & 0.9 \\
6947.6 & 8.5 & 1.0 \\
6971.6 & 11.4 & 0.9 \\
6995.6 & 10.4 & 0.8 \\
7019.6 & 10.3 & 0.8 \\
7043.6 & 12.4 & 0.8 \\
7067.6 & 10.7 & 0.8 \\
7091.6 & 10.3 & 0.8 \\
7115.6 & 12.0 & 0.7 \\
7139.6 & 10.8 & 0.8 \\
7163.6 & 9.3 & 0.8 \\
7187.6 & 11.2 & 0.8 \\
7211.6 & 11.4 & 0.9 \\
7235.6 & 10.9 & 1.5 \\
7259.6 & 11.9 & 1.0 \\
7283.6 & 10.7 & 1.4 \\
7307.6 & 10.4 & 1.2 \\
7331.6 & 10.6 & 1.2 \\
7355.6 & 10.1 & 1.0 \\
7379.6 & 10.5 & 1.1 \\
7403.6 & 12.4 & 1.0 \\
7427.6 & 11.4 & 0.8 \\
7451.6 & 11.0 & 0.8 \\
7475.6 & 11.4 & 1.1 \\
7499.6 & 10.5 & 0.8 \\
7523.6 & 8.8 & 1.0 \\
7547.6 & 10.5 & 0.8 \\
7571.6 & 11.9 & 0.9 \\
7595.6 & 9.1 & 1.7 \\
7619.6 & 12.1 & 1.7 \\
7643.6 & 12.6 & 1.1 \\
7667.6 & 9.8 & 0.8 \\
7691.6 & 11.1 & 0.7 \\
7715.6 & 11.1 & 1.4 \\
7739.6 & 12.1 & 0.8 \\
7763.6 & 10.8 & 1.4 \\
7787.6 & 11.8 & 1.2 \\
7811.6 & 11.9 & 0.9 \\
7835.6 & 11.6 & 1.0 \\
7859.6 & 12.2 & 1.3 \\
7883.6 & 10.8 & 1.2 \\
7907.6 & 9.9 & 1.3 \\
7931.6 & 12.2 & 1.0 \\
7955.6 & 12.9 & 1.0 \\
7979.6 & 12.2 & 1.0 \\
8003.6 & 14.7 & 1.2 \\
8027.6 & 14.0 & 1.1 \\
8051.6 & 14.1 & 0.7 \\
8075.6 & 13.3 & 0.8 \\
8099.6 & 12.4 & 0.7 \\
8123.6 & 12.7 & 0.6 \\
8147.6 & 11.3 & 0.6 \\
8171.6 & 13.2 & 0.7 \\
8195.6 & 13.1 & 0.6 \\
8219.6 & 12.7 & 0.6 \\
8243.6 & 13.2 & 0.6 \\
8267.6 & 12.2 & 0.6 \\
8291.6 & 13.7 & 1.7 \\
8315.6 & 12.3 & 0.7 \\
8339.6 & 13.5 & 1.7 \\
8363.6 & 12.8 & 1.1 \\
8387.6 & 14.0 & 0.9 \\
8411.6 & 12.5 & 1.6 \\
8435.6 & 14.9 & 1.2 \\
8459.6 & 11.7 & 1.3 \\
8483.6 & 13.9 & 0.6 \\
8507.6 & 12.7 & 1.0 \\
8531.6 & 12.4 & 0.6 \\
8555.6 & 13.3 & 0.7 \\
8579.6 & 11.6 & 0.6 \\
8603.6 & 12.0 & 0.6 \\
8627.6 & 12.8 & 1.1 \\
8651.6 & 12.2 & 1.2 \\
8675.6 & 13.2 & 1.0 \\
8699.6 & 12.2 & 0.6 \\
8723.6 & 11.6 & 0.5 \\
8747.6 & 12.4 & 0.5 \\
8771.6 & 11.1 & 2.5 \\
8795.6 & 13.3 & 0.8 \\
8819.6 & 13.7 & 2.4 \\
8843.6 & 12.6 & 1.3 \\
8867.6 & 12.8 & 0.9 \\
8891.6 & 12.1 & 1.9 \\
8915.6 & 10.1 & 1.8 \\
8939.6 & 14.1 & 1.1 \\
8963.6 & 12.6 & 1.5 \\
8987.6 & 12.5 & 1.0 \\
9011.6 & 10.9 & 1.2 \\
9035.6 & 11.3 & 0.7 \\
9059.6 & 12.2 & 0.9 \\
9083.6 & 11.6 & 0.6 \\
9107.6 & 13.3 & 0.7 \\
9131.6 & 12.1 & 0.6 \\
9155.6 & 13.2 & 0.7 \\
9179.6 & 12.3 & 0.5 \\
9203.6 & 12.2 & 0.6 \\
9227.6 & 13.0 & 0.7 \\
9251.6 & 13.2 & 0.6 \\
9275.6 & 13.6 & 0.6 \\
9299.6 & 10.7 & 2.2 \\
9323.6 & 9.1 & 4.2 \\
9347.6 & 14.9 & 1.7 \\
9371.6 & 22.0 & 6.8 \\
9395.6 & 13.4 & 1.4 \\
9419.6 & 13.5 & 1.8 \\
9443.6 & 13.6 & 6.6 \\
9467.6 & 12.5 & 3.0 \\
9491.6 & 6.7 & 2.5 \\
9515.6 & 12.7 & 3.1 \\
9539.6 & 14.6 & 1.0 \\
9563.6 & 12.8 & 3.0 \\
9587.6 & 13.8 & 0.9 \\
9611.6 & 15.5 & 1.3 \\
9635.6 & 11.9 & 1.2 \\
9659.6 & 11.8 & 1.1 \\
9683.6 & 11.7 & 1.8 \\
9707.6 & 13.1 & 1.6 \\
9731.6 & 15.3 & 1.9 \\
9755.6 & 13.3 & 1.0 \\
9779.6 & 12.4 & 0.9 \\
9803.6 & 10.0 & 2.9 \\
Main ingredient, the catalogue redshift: 0.746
